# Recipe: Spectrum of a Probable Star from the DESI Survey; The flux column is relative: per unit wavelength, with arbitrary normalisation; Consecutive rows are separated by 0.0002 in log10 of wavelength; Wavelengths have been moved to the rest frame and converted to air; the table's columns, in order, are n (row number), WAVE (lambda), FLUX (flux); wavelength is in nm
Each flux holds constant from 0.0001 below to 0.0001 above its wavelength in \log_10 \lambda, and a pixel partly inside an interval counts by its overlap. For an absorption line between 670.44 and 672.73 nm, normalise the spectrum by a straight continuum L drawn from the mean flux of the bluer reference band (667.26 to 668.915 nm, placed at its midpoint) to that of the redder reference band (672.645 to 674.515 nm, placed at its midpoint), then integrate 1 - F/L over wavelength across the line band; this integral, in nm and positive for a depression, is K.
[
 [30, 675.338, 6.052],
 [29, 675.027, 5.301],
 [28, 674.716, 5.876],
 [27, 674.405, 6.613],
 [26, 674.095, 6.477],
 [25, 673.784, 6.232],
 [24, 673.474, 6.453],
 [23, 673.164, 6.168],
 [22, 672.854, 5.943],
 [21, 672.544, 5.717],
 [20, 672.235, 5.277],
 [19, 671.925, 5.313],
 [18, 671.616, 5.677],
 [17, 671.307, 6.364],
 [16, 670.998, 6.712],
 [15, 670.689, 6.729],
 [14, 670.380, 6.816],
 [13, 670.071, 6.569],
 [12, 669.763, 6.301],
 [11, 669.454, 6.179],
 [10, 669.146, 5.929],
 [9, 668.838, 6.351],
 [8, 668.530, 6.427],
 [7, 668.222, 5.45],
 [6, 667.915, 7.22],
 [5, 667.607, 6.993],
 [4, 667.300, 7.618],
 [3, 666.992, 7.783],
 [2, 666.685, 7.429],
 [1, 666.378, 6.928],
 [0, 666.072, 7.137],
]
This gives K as 0.15 nm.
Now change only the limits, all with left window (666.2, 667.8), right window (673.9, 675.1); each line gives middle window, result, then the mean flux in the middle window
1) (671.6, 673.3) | 0.20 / 5.68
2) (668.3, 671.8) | 0.26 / 6.34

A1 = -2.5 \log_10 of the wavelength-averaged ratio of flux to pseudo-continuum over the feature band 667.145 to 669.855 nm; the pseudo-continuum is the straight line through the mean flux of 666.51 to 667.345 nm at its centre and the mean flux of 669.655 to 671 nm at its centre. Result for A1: 0.10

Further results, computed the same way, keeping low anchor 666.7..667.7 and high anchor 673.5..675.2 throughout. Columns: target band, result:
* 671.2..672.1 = 0.16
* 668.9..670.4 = 0.11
